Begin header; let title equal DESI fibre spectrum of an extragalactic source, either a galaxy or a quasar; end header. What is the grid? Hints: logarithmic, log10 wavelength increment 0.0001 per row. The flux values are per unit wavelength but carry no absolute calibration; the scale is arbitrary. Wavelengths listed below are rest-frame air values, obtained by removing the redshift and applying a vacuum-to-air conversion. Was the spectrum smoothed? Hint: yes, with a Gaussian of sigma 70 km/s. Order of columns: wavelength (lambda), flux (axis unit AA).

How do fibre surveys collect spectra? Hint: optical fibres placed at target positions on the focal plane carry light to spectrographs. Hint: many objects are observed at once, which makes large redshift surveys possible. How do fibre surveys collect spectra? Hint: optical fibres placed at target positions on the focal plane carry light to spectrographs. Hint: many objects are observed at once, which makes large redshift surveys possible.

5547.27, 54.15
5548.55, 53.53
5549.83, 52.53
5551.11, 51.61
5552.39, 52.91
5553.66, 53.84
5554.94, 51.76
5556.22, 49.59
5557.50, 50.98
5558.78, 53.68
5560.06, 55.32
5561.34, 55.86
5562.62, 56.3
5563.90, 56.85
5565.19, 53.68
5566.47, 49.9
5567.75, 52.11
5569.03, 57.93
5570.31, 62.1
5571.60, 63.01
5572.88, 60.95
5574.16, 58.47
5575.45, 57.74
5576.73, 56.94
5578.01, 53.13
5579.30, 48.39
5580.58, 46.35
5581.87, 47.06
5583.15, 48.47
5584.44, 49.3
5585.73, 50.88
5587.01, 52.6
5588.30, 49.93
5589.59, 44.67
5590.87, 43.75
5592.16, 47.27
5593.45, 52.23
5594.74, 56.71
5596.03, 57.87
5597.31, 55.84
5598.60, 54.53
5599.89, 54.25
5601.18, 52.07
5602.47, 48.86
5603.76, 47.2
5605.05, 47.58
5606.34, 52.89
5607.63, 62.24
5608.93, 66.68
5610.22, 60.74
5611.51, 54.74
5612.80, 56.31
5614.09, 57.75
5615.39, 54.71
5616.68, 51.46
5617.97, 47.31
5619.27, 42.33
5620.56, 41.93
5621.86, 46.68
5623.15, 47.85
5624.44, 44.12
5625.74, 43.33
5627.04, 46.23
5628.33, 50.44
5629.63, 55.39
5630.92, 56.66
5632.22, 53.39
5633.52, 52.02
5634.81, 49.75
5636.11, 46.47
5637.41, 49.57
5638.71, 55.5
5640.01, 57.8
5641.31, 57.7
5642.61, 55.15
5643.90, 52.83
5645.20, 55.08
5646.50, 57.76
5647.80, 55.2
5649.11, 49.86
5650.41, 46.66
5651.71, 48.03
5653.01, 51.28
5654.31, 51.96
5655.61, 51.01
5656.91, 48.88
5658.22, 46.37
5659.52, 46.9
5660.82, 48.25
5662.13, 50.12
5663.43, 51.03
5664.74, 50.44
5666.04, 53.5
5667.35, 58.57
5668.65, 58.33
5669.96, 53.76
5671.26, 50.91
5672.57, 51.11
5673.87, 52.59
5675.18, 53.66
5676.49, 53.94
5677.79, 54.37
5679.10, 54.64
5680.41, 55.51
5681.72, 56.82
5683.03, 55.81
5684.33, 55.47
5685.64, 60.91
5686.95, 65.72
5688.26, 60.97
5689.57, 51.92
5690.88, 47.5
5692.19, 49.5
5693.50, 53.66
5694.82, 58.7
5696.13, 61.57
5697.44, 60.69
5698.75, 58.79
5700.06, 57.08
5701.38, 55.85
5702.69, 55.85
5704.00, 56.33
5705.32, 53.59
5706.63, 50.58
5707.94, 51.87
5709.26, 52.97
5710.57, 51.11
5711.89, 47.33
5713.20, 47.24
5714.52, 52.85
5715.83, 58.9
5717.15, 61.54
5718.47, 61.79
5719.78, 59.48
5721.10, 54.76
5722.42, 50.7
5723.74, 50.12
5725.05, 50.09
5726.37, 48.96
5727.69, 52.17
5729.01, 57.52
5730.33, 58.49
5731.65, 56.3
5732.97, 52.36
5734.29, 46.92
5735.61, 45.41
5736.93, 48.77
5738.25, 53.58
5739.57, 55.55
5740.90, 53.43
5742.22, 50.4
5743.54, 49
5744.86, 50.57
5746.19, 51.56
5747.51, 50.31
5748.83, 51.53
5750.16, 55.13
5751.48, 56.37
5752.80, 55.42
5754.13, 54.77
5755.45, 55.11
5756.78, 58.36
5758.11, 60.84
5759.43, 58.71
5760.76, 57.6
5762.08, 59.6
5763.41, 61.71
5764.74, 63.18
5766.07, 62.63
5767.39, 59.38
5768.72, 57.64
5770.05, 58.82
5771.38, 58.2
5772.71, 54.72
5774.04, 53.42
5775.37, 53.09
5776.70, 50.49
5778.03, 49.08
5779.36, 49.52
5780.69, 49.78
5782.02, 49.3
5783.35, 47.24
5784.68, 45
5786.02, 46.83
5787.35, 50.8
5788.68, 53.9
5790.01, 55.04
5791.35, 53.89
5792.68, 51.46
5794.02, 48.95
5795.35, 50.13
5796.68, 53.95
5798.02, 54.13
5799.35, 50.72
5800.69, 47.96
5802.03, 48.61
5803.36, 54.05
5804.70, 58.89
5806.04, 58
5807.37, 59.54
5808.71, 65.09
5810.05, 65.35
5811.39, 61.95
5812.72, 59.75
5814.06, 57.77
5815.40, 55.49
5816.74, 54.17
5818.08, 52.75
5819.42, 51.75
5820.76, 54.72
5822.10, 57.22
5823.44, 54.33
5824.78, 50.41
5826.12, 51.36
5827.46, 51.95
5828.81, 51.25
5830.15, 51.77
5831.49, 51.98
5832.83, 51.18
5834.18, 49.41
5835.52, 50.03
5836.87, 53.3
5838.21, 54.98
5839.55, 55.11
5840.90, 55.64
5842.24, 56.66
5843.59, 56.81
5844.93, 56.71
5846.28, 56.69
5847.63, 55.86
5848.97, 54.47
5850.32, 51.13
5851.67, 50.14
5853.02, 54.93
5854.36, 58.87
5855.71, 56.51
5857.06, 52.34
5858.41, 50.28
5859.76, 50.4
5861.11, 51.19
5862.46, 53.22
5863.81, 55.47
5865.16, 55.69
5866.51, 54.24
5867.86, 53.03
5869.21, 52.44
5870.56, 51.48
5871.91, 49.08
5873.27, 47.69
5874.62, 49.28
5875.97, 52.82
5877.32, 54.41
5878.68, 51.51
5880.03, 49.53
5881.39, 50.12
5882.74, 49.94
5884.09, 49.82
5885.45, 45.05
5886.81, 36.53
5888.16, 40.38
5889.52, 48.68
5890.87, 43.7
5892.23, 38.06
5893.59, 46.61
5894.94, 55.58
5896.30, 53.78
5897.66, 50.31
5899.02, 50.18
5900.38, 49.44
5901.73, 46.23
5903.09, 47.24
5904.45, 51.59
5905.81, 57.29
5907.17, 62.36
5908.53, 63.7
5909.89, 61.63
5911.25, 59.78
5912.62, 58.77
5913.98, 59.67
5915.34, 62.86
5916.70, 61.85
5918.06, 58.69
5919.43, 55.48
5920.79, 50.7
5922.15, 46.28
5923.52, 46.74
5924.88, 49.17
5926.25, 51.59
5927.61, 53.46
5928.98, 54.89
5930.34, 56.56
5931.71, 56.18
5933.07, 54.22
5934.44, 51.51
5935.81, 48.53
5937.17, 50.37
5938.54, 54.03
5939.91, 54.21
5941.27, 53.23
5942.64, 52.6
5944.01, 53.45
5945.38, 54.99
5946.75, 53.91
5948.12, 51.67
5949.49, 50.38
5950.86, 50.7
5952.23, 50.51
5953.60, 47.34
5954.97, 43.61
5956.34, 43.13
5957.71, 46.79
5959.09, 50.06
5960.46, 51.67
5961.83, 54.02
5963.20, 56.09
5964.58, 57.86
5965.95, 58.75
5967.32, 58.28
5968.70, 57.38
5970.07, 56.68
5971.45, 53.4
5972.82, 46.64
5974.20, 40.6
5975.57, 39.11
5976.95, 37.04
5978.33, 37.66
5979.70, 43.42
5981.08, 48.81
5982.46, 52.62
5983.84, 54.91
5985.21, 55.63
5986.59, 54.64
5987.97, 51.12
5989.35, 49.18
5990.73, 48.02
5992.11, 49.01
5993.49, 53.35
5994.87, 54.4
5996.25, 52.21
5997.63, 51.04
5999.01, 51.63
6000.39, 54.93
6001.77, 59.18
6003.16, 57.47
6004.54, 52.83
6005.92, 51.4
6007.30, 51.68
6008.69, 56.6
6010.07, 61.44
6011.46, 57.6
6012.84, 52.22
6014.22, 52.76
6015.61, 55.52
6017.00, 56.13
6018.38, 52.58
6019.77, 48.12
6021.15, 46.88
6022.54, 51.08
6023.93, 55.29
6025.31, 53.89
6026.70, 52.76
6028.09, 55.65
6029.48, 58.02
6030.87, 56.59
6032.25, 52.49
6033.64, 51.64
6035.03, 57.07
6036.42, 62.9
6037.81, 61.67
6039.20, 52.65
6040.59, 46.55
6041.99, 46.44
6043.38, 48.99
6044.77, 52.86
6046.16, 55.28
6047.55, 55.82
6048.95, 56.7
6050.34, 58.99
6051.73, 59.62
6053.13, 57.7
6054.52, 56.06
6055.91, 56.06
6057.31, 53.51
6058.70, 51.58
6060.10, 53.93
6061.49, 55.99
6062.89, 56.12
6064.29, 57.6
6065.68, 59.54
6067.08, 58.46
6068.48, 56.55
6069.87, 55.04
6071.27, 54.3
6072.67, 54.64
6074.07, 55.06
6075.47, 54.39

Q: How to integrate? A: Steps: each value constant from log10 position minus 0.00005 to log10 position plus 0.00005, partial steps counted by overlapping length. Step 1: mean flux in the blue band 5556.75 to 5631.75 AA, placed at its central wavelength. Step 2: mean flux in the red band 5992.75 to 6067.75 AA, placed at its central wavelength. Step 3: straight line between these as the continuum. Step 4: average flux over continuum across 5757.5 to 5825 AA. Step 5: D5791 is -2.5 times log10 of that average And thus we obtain -0.028 mag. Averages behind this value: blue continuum 52.6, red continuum 54.6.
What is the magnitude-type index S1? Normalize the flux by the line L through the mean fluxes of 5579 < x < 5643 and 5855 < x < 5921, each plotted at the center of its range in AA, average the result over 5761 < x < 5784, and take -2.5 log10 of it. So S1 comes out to -0.07 mag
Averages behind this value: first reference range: 51.5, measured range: 55.2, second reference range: 52.2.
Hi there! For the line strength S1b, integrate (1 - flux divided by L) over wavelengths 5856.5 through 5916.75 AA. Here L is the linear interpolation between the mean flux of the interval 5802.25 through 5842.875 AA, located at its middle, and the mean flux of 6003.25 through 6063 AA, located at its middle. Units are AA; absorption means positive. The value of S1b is 3.4 AA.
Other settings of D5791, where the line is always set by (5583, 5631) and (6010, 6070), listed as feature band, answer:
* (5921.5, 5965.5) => 0.050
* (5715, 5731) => -0.062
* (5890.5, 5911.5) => 0.028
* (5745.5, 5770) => -0.092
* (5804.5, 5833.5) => -0.053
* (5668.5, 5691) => -0.068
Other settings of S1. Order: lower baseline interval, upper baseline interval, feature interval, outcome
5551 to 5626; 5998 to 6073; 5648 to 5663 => 0.08 mag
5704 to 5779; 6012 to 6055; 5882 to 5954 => 0.04 mag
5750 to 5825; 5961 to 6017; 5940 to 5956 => 0.04 mag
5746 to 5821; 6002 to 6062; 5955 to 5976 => 0.07 mag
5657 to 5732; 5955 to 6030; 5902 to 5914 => -0.10 mag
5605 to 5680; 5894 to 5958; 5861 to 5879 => 0.01 mag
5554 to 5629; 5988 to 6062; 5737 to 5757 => 0.00 mag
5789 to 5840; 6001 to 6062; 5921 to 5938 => 0.06 mag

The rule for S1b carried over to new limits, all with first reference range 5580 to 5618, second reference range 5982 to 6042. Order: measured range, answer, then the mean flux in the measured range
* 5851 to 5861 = 0.0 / 53.2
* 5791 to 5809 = -0.2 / 53.7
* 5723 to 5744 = 0.4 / 51.8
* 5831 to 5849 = -0.3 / 54.2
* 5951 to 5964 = 1.0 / 49.4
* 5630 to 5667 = 0.6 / 51.8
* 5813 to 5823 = -0.4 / 55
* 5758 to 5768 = -1.4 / 60.5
